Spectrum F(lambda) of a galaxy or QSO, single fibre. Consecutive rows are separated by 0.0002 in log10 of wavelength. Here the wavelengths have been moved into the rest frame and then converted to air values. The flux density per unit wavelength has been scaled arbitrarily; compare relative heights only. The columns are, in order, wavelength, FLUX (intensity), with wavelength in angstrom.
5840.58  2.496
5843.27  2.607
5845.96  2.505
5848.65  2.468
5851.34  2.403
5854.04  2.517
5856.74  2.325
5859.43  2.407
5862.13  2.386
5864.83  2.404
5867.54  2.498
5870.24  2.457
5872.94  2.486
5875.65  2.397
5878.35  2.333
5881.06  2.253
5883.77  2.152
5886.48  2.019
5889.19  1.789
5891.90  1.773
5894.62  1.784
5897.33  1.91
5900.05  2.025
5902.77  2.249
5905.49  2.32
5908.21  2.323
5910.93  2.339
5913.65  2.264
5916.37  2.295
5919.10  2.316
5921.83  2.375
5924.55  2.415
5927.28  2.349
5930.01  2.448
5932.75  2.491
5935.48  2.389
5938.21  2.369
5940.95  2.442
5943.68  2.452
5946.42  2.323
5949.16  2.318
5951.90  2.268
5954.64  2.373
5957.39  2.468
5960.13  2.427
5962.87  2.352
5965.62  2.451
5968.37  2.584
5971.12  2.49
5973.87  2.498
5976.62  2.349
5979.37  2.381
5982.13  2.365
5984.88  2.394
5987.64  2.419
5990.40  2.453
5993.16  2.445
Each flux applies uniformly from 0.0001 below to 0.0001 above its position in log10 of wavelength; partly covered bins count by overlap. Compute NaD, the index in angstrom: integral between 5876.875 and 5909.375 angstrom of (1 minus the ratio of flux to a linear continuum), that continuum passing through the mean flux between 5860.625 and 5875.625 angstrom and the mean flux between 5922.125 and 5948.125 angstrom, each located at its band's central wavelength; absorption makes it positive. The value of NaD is 4.7 angstrom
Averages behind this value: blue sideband 2.44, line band 2.08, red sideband 2.41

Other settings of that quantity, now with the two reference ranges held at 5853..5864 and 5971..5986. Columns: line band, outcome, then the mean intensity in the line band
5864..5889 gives 1.0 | 2.31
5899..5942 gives 1.2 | 2.34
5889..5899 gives 2.4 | 1.82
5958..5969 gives -0.2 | 2.45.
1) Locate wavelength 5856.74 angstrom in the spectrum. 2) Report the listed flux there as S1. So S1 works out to 2.325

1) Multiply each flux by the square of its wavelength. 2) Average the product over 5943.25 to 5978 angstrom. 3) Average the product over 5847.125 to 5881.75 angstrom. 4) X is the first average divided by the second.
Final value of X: 1.03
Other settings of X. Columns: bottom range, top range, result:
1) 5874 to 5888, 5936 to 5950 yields 1.09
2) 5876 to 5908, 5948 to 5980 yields 1.19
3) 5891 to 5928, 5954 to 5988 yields 1.13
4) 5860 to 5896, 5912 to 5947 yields 1.09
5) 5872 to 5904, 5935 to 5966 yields 1.16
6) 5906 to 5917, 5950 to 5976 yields 1.07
